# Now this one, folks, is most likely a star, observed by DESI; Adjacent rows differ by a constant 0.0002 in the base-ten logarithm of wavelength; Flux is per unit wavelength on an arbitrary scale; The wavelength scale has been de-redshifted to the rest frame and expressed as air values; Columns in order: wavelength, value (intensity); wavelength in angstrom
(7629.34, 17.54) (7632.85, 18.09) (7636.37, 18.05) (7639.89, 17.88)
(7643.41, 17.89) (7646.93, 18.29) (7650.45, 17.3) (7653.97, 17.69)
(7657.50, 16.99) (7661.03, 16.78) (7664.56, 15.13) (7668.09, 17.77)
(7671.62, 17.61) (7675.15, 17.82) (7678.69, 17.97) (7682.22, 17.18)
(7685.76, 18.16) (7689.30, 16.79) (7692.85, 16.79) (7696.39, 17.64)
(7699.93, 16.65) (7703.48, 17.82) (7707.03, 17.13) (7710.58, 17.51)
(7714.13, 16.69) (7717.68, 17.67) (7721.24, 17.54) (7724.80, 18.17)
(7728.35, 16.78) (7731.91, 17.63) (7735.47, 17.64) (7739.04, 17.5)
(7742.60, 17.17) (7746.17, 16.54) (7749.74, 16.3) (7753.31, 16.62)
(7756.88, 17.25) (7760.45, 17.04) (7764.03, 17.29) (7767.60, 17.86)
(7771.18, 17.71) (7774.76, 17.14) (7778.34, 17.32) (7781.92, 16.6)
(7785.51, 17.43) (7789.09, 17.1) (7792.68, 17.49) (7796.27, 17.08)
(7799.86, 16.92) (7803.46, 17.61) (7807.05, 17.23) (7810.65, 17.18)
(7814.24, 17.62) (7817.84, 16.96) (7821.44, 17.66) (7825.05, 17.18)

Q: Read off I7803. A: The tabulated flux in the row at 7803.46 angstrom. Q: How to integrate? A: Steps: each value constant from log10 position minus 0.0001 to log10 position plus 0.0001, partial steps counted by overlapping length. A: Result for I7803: 17.61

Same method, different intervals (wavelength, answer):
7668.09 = 17.77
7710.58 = 17.51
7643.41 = 17.89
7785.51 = 17.43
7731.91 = 17.63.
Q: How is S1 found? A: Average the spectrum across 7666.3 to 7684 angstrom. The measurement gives 17.7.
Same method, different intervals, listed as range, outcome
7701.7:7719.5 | 17.4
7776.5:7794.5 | 17.2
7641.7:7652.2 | 17.8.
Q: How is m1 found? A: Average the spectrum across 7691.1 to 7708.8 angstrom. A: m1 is 17.2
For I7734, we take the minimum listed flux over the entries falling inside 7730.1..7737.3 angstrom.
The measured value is 17.63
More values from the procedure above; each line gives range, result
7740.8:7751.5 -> 16.3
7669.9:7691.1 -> 16.79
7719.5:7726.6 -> 17.54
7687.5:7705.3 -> 16.65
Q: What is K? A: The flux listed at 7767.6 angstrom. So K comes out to 17.86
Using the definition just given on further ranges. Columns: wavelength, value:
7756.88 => 17.25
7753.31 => 16.62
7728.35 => 16.78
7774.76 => 17.14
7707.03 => 17.13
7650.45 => 17.3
